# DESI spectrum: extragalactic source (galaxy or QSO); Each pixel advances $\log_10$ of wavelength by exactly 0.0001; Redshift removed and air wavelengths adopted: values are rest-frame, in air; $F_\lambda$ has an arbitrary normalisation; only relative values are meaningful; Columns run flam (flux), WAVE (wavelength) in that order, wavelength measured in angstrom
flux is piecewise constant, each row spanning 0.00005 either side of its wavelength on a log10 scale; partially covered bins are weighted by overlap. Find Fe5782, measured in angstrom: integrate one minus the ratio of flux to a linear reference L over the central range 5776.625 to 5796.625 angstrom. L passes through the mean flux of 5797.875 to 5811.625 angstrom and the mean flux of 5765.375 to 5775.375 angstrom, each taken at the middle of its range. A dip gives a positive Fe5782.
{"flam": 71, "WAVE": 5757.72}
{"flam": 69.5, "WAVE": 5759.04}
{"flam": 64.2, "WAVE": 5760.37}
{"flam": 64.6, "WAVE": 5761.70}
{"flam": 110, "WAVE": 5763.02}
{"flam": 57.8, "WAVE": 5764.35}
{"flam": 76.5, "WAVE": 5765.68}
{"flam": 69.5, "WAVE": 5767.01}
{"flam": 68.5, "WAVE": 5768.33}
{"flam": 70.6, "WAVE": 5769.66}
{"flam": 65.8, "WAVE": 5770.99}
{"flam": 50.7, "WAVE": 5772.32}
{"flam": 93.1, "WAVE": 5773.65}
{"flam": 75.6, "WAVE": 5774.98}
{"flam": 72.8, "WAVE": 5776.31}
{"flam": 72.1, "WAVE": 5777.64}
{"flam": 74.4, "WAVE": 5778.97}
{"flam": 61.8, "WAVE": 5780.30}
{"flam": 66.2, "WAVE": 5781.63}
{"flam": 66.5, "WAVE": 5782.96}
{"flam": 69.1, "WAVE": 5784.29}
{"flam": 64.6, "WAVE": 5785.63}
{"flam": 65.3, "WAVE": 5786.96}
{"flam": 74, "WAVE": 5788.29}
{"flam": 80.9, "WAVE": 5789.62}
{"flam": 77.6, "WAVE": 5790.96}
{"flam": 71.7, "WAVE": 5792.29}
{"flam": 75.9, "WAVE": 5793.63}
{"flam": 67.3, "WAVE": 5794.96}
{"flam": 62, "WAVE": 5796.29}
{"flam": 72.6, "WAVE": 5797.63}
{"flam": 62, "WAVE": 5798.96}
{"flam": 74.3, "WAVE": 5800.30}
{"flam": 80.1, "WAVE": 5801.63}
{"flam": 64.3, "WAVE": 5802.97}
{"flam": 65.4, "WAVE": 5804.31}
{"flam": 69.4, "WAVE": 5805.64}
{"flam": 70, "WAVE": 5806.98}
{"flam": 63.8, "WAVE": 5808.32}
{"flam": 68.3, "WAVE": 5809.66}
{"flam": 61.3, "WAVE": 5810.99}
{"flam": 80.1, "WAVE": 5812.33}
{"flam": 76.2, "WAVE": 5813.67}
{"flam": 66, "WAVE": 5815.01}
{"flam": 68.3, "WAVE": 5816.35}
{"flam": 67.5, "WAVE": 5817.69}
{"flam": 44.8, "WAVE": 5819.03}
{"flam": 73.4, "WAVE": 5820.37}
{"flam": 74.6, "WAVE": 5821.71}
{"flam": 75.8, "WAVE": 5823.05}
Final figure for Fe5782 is -0.2 angstrom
